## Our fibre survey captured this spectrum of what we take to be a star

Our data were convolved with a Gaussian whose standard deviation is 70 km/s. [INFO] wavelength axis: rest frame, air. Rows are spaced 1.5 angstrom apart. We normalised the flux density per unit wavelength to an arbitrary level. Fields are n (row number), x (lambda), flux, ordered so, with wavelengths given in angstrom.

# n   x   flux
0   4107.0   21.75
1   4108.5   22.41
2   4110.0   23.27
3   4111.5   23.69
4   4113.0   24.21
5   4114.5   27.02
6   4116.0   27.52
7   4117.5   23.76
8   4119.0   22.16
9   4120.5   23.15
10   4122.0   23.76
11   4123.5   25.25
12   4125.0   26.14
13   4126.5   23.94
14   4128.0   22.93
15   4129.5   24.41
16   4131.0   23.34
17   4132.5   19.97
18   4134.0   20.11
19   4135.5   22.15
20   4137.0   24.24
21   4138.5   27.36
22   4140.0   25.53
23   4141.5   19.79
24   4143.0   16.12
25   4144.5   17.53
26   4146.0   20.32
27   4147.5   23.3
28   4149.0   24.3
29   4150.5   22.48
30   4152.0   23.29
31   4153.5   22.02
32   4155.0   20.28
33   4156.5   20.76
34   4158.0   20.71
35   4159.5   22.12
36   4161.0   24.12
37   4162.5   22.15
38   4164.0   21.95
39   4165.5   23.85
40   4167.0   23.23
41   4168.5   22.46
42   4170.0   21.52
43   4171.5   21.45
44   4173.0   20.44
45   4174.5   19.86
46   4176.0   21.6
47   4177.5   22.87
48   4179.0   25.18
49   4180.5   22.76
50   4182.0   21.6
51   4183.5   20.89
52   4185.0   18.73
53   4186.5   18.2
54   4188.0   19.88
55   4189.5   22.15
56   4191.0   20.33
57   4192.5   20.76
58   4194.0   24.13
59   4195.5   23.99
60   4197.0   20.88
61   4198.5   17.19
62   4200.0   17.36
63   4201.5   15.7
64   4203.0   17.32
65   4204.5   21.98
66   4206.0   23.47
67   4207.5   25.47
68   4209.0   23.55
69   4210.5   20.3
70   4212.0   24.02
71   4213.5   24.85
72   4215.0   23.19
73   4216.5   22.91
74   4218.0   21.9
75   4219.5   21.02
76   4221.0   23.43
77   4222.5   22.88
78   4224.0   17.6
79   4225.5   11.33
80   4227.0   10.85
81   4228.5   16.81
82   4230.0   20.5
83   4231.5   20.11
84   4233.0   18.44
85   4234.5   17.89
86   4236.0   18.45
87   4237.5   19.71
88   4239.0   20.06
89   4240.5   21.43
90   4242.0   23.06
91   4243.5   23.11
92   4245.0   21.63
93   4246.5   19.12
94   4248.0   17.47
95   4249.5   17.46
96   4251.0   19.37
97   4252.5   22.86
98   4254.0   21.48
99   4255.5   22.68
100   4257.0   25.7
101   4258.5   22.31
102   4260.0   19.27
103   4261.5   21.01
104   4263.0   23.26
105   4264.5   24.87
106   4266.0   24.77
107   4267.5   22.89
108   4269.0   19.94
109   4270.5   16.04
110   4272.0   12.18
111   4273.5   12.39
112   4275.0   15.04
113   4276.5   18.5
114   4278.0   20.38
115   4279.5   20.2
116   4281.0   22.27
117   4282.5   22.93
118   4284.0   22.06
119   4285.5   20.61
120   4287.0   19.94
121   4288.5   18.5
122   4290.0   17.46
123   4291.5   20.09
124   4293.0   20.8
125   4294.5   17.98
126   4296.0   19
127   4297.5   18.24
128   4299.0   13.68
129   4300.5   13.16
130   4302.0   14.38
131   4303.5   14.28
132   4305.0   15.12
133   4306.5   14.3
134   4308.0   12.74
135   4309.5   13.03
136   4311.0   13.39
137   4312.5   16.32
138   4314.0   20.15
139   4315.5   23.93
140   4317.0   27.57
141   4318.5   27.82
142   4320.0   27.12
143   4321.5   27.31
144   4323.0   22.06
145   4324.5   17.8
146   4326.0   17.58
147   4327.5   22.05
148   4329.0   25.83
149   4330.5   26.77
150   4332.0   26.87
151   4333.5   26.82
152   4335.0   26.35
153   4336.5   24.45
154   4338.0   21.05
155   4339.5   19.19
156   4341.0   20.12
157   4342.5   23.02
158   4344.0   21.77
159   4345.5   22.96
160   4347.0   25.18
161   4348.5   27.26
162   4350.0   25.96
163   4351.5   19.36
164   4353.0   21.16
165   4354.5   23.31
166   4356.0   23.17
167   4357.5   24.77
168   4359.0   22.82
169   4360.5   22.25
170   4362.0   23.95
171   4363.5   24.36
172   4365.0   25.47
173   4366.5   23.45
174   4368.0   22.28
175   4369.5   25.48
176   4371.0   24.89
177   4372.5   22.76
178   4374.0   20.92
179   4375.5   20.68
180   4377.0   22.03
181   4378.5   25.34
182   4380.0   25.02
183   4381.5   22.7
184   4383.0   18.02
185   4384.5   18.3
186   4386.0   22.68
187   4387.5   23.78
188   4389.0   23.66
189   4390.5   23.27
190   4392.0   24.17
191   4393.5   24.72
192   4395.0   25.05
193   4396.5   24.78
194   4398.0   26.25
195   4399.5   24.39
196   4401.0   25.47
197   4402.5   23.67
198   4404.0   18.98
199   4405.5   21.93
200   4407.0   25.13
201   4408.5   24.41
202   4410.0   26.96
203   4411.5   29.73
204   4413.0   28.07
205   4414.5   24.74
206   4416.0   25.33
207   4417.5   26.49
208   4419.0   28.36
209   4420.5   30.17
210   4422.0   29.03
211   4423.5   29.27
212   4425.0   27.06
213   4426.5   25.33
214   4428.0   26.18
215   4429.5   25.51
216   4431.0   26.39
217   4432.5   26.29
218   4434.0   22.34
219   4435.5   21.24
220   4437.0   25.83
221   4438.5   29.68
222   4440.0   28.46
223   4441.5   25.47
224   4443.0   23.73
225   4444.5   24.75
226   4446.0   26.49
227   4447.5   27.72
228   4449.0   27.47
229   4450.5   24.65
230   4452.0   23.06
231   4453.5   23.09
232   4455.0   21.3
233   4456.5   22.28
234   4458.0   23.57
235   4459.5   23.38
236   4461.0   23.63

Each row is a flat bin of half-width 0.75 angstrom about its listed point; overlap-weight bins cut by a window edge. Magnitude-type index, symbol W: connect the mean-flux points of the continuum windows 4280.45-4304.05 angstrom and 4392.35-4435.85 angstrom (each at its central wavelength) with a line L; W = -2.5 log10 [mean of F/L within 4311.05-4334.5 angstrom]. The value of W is -0.16 mag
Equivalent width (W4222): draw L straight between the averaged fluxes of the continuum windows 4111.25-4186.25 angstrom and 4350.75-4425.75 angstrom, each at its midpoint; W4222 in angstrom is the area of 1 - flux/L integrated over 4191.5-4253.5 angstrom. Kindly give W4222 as 7.3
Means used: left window 22.5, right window 24.2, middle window 20.3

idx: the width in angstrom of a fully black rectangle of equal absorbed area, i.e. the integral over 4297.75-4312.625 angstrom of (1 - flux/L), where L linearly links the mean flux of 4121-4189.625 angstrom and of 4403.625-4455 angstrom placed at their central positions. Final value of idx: 6.2 angstrom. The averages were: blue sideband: 22.1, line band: 14.1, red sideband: 25.8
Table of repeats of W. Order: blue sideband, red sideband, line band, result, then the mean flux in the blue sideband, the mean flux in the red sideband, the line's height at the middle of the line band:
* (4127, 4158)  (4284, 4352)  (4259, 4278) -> 0.096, 22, 20.7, 21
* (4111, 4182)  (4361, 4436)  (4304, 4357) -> 0.099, 22.7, 24.5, 24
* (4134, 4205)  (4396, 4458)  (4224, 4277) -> 0.167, 21.4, 25.5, 22.7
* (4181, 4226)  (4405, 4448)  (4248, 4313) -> 0.214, 21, 26.3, 22.8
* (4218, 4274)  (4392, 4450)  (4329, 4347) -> -0.034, 19.9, 25.8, 23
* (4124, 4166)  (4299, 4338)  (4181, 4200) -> 0.064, 22.3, 20.6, 21.9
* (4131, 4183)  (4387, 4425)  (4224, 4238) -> 0.325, 22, 25.6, 23.1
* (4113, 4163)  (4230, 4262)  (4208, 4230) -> 0.040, 22.8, 20.6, 21.1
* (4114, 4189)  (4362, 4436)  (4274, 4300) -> 0.225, 22.4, 24.5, 23.6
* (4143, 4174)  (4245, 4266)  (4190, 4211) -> 0.036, 21.8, 21.4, 21.6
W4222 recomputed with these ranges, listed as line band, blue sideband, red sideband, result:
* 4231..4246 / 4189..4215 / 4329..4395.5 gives 1.0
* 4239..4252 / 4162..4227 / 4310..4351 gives 0.9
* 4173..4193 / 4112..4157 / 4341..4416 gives 1.7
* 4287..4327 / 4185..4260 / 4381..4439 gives 6.9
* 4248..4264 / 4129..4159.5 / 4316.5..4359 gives 1.1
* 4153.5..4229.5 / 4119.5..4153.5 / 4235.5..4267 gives 3.6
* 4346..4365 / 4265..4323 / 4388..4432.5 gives -1.0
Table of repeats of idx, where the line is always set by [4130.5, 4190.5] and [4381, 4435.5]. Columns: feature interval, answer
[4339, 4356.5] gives 1.0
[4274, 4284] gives 1.5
